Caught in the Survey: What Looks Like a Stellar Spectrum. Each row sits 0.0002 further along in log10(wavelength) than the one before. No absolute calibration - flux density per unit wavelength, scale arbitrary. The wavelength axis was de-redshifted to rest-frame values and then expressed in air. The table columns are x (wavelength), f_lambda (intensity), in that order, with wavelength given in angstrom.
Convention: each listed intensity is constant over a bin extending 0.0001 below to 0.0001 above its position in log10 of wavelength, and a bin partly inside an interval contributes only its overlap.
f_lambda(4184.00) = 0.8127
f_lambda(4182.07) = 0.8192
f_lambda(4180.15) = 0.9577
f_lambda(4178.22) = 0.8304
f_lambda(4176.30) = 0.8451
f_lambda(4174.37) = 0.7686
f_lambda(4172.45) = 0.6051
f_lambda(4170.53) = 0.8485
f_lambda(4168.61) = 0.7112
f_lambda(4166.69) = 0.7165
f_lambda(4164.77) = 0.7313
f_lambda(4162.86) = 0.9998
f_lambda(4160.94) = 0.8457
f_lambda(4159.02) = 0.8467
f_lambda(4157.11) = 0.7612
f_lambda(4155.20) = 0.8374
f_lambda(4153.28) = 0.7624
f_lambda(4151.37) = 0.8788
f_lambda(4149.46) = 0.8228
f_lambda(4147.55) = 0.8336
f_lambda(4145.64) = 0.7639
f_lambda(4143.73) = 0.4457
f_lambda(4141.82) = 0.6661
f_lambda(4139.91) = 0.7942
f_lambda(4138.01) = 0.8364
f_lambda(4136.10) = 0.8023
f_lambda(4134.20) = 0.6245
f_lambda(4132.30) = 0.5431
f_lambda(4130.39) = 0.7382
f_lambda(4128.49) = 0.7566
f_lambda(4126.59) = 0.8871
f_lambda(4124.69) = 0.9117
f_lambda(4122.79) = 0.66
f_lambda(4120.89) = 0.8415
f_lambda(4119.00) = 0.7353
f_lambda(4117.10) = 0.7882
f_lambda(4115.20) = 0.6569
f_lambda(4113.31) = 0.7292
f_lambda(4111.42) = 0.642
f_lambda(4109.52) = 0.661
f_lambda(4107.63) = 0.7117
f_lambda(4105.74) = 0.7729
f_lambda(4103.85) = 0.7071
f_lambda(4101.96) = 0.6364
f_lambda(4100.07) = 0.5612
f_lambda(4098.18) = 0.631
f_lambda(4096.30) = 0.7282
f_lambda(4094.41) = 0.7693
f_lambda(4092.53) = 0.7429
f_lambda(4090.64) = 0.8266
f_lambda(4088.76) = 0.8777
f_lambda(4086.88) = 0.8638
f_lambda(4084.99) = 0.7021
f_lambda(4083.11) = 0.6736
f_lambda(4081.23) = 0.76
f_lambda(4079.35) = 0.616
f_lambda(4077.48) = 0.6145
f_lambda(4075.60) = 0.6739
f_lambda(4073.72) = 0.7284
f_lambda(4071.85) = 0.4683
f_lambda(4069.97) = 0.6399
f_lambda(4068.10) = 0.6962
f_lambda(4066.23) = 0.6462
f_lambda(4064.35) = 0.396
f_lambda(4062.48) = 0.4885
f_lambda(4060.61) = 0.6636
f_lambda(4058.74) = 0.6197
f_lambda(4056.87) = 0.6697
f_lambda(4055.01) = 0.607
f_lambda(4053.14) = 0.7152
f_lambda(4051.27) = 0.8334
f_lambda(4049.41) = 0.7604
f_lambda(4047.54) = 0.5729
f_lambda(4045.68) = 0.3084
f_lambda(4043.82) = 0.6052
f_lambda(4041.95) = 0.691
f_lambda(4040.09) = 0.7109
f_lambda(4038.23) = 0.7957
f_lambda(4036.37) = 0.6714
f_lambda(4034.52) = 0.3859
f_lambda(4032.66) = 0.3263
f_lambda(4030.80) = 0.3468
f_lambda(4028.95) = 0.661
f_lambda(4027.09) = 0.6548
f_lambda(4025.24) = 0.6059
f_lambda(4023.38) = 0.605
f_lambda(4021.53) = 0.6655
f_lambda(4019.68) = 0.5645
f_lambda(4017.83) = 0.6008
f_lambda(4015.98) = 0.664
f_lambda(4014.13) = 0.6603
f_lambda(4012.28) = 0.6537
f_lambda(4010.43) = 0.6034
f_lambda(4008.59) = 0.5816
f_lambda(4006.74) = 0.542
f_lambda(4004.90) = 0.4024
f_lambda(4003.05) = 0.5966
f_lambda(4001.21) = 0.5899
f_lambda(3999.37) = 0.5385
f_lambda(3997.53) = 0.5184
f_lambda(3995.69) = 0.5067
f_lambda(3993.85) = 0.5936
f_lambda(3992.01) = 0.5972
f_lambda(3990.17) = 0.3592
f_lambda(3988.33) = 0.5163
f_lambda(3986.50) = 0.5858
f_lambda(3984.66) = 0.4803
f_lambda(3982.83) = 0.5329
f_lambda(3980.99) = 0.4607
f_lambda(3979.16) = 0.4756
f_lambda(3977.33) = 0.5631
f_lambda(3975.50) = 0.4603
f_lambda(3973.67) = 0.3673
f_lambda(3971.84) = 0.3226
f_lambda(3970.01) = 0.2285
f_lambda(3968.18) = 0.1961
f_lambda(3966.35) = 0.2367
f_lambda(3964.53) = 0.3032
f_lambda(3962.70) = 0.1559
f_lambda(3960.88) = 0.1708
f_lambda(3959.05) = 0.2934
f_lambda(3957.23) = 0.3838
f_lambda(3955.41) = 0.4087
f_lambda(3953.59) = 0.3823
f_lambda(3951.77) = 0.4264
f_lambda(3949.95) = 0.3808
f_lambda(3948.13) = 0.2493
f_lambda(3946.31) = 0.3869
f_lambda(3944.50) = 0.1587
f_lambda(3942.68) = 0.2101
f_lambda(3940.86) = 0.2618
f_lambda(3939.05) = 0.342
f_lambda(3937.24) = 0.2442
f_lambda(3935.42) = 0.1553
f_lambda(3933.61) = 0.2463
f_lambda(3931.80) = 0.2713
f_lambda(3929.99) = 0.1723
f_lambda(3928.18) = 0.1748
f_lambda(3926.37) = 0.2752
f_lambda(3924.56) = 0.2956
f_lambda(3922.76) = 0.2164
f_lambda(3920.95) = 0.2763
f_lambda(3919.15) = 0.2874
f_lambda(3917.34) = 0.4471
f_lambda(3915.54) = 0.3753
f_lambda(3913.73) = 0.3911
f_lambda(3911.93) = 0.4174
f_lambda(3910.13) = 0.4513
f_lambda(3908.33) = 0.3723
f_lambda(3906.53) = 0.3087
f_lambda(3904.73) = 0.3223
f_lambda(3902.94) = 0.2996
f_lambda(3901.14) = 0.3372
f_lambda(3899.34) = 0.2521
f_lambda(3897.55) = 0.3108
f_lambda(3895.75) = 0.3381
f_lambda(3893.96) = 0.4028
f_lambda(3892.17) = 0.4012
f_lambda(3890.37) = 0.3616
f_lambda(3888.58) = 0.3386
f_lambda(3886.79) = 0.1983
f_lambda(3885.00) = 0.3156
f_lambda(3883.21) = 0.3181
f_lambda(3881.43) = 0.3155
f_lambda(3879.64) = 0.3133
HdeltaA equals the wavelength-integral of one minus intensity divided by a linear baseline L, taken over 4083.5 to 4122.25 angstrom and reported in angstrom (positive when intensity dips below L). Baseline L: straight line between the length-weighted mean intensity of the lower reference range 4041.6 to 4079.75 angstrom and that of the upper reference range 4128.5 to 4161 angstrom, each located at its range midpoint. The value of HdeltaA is -2.5 angstrom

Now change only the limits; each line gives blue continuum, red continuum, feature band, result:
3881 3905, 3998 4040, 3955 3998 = 8.15 angstrom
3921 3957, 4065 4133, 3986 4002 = -3.93 angstrom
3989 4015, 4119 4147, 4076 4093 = -1.82 angstrom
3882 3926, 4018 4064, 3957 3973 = 7.15 angstrom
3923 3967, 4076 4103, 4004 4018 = -3.30 angstrom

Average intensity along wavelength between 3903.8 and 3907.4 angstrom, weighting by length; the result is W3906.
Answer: 0.316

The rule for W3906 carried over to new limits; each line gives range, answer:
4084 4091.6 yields 0.816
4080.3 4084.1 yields 0.717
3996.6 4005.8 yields 0.529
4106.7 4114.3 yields 0.686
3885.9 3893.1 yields 0.325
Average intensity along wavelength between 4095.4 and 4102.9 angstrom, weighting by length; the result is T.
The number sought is 0.639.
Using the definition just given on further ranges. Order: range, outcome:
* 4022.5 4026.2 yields 0.606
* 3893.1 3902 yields 0.328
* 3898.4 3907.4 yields 0.304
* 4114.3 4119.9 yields 0.726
